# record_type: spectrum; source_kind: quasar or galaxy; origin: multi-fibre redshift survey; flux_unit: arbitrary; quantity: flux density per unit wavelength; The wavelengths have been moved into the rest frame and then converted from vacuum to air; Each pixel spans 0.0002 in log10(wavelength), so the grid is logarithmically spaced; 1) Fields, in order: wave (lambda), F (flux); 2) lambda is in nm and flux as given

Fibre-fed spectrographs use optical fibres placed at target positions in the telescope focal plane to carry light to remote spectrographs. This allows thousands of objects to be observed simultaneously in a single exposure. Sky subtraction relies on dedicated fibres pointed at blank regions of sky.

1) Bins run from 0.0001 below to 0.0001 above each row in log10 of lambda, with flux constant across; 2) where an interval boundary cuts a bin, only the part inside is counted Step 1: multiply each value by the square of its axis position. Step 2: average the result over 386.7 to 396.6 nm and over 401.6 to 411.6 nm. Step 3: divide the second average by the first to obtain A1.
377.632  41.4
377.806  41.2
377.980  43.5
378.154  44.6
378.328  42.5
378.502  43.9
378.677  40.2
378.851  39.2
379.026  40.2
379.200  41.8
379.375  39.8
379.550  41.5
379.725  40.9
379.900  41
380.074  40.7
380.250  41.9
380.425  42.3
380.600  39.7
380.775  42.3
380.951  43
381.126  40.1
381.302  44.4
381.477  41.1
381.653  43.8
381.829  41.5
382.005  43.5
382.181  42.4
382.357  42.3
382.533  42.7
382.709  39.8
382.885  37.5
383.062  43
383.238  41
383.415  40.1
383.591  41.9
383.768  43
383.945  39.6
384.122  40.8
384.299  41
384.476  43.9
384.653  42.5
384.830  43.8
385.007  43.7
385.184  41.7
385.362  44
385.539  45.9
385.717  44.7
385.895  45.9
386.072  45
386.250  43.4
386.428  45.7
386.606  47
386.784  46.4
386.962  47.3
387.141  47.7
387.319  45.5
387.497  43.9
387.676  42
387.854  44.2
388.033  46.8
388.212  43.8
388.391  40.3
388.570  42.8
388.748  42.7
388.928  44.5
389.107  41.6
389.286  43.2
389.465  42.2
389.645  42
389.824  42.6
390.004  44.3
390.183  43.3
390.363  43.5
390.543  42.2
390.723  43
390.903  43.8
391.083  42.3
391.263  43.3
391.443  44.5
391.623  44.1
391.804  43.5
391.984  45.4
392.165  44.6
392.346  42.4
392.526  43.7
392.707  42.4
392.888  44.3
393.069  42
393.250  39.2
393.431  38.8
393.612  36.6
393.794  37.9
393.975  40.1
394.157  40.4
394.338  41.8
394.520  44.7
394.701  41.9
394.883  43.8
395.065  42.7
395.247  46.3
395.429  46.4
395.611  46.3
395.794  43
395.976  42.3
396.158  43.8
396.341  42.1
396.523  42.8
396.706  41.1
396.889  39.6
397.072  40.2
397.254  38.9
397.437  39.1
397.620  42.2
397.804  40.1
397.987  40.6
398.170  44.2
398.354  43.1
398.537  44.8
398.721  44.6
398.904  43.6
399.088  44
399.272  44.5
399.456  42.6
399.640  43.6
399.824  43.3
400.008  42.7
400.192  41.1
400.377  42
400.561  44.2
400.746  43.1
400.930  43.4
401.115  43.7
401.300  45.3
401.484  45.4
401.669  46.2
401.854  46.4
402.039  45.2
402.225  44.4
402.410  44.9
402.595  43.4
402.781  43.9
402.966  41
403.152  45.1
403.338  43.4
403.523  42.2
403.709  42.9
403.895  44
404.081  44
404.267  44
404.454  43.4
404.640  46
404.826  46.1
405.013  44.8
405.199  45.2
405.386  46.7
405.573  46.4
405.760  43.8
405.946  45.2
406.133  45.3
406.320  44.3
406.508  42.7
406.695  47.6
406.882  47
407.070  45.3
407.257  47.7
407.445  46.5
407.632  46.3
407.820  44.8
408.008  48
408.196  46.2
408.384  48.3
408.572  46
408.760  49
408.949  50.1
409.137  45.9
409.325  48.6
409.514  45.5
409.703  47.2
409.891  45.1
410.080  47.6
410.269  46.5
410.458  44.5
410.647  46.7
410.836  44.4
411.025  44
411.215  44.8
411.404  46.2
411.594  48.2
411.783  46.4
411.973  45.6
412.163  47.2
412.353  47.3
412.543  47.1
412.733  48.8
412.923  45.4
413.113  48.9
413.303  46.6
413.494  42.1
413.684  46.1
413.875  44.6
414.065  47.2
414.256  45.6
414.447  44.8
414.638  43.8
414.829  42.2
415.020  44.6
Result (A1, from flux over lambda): 1.14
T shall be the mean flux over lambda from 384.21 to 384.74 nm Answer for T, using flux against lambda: 42.5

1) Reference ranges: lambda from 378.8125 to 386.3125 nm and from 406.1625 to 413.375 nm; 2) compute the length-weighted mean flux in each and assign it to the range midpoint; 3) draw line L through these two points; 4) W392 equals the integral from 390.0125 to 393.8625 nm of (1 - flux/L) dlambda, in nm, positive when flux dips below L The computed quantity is 0.10 nm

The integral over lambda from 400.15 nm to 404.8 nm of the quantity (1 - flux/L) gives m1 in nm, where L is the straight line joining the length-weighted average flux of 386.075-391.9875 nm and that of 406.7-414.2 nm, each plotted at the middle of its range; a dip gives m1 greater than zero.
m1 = 0.16 nm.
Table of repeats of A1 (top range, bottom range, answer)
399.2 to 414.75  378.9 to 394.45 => 1.18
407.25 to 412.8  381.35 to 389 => 1.22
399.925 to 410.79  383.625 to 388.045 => 1.13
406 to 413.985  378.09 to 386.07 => 1.27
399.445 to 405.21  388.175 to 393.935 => 1.10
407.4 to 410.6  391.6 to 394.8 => 1.21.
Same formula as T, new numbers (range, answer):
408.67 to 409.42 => 48.4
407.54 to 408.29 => 46.3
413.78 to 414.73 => 45.2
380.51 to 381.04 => 41.7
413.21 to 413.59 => 44.3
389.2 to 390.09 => 42.8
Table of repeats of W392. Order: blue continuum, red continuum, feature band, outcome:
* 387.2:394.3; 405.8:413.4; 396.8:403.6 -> 0.22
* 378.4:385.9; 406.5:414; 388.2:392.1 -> 0.01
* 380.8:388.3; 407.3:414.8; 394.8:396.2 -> 0.01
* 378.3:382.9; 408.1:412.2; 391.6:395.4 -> 0.13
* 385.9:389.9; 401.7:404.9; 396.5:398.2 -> 0.13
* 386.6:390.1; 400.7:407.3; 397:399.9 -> 0.13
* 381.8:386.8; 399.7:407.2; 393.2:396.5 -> 0.12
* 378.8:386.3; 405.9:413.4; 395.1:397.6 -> 0.10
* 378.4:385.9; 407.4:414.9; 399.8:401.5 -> 0.05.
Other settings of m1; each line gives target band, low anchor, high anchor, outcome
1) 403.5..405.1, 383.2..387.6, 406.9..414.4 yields 0.055 nm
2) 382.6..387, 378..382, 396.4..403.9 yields -0.110 nm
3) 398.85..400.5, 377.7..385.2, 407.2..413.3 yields 0.067 nm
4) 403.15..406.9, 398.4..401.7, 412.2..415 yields -0.020 nm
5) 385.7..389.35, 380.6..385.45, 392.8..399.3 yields -0.214 nm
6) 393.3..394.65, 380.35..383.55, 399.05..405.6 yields 0.095 nm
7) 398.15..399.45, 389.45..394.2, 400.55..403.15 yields -0.008 nm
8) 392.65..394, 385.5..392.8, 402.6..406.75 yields 0.122 nm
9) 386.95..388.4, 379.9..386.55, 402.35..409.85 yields -0.057 nm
